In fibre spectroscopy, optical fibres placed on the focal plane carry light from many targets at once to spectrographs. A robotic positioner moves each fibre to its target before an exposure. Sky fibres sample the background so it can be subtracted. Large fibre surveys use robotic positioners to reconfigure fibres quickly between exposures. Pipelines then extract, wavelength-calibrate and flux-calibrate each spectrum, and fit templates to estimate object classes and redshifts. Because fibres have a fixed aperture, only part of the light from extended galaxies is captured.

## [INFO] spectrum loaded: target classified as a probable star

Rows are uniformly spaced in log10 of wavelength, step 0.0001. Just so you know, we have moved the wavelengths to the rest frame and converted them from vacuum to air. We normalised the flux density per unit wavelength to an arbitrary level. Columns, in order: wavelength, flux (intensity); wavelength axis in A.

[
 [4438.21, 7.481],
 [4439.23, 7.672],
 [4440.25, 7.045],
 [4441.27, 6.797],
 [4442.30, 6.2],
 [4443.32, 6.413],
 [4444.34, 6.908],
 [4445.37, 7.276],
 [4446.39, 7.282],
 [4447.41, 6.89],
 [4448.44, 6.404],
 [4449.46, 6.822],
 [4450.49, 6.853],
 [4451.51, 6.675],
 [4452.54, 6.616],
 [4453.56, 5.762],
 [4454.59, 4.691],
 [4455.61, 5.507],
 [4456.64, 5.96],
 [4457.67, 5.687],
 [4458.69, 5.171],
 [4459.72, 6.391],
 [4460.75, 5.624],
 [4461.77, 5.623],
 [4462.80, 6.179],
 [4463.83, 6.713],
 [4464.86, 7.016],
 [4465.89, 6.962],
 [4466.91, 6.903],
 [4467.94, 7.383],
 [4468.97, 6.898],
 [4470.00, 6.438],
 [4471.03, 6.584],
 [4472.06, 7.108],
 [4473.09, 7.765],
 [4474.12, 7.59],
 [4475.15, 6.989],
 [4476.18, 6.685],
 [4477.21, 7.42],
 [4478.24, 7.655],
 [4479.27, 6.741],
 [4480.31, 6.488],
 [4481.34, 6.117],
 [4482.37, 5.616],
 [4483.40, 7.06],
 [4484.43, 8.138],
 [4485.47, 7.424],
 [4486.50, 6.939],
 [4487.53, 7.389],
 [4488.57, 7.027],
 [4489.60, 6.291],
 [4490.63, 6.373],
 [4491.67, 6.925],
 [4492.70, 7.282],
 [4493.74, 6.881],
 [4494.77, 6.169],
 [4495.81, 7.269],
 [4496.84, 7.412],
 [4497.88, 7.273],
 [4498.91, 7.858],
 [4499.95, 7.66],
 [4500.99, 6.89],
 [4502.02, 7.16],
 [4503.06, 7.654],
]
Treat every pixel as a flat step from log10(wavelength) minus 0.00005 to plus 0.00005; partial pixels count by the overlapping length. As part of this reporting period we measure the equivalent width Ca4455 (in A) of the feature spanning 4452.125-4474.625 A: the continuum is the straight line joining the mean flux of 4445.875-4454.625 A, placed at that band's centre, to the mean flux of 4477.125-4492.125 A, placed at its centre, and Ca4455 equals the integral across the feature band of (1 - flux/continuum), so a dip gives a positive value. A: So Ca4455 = 1.0 A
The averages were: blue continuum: 6.54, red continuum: 6.89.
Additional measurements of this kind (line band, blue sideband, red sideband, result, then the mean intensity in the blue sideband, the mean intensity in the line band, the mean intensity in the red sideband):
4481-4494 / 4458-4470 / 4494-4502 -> 0.1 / 6.43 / 6.89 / 7.21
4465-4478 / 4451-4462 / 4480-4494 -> -1.5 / 5.8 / 7.07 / 6.86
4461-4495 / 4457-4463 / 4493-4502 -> -2.3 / 5.76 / 6.87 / 7.18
